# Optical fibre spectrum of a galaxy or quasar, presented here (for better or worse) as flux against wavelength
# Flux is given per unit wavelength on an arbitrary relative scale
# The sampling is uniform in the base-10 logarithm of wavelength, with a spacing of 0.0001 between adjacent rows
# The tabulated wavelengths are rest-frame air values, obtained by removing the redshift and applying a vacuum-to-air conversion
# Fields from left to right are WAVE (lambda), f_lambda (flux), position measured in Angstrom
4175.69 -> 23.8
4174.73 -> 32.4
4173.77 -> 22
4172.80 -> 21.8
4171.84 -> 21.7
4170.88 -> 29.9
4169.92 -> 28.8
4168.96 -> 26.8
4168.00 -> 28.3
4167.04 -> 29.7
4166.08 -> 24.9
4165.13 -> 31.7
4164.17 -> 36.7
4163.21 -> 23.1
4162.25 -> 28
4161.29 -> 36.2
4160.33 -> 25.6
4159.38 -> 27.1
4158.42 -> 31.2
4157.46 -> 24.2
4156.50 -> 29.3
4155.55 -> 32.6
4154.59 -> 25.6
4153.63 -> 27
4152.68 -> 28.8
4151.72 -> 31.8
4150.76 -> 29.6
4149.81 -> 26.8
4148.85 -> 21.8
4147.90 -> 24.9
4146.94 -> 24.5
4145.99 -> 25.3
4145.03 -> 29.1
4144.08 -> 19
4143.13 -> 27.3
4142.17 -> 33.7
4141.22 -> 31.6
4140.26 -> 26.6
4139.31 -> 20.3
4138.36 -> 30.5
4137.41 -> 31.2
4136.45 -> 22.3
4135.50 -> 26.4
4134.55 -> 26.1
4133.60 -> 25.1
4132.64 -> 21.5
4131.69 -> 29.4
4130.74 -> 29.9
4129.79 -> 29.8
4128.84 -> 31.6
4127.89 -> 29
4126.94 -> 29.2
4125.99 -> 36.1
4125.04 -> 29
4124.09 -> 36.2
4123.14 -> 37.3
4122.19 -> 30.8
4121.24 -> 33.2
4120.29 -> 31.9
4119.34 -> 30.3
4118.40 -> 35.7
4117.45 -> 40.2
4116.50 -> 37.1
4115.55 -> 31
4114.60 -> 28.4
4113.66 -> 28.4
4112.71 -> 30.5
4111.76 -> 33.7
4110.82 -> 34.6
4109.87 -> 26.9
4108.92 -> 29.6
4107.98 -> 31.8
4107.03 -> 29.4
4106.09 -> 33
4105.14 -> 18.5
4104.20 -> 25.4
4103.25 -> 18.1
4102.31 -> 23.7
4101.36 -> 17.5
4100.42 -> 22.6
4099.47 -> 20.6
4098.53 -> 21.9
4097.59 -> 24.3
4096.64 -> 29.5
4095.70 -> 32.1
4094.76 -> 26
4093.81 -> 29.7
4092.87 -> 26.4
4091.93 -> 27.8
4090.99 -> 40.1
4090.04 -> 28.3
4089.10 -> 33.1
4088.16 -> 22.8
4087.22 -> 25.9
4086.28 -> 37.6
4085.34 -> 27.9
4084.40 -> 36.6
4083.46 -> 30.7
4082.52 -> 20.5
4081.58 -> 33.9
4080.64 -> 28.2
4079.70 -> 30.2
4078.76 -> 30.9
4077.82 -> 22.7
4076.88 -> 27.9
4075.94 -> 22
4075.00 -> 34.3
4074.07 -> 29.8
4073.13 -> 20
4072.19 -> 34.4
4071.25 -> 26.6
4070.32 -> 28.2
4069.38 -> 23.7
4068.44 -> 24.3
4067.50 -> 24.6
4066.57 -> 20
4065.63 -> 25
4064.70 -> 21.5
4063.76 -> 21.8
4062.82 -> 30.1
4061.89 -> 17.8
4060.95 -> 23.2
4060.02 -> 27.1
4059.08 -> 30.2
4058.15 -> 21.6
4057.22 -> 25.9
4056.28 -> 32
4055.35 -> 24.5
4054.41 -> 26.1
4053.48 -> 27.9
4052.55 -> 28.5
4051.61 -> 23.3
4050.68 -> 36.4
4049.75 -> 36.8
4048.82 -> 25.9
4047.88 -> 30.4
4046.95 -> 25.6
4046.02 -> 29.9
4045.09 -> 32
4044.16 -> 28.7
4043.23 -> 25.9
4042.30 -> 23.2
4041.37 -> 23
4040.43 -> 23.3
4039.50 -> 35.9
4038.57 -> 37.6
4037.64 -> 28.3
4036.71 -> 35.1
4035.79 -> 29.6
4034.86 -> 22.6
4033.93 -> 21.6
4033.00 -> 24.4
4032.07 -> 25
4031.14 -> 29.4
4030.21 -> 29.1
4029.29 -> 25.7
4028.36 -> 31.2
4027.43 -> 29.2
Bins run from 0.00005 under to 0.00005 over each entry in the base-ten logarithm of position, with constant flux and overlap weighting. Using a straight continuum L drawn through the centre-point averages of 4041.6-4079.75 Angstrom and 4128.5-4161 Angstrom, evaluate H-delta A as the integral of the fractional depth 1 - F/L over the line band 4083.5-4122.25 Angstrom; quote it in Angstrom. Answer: -2.92 Angstrom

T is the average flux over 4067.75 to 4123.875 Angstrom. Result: 28.8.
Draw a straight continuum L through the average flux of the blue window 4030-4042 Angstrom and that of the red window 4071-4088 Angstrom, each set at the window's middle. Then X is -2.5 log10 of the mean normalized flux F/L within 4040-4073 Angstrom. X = 0.074 mag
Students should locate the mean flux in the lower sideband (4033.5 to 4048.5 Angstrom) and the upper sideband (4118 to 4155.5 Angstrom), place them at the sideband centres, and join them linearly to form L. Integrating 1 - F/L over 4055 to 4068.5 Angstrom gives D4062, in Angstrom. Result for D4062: 1.8 Angstrom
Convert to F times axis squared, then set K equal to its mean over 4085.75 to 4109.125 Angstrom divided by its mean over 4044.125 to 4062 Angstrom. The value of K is 0.99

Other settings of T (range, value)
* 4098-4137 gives 28.9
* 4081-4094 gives 30.1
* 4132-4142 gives 26.4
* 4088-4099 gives 28.7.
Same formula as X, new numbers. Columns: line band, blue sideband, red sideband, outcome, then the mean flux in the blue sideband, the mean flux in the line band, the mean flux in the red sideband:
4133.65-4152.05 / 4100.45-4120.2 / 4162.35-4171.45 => 0.09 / 29.1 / 26.7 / 28.8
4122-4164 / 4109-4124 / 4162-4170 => 0.08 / 32.7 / 28.3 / 28.7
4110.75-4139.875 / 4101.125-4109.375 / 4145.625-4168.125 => -0.15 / 25.4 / 30.5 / 28.1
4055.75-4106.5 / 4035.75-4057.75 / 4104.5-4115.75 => 0.10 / 29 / 26.6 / 29.6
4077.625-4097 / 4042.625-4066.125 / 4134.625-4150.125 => -0.11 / 27.1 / 29.7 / 26.3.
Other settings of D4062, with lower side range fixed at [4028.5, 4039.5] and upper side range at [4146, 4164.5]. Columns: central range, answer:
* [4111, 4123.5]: -2.1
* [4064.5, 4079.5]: 1.2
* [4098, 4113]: 1.1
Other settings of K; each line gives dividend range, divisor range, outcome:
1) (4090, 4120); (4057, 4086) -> 1.09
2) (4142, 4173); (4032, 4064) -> 1.06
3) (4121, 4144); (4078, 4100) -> 1.03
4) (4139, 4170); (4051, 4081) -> 1.11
